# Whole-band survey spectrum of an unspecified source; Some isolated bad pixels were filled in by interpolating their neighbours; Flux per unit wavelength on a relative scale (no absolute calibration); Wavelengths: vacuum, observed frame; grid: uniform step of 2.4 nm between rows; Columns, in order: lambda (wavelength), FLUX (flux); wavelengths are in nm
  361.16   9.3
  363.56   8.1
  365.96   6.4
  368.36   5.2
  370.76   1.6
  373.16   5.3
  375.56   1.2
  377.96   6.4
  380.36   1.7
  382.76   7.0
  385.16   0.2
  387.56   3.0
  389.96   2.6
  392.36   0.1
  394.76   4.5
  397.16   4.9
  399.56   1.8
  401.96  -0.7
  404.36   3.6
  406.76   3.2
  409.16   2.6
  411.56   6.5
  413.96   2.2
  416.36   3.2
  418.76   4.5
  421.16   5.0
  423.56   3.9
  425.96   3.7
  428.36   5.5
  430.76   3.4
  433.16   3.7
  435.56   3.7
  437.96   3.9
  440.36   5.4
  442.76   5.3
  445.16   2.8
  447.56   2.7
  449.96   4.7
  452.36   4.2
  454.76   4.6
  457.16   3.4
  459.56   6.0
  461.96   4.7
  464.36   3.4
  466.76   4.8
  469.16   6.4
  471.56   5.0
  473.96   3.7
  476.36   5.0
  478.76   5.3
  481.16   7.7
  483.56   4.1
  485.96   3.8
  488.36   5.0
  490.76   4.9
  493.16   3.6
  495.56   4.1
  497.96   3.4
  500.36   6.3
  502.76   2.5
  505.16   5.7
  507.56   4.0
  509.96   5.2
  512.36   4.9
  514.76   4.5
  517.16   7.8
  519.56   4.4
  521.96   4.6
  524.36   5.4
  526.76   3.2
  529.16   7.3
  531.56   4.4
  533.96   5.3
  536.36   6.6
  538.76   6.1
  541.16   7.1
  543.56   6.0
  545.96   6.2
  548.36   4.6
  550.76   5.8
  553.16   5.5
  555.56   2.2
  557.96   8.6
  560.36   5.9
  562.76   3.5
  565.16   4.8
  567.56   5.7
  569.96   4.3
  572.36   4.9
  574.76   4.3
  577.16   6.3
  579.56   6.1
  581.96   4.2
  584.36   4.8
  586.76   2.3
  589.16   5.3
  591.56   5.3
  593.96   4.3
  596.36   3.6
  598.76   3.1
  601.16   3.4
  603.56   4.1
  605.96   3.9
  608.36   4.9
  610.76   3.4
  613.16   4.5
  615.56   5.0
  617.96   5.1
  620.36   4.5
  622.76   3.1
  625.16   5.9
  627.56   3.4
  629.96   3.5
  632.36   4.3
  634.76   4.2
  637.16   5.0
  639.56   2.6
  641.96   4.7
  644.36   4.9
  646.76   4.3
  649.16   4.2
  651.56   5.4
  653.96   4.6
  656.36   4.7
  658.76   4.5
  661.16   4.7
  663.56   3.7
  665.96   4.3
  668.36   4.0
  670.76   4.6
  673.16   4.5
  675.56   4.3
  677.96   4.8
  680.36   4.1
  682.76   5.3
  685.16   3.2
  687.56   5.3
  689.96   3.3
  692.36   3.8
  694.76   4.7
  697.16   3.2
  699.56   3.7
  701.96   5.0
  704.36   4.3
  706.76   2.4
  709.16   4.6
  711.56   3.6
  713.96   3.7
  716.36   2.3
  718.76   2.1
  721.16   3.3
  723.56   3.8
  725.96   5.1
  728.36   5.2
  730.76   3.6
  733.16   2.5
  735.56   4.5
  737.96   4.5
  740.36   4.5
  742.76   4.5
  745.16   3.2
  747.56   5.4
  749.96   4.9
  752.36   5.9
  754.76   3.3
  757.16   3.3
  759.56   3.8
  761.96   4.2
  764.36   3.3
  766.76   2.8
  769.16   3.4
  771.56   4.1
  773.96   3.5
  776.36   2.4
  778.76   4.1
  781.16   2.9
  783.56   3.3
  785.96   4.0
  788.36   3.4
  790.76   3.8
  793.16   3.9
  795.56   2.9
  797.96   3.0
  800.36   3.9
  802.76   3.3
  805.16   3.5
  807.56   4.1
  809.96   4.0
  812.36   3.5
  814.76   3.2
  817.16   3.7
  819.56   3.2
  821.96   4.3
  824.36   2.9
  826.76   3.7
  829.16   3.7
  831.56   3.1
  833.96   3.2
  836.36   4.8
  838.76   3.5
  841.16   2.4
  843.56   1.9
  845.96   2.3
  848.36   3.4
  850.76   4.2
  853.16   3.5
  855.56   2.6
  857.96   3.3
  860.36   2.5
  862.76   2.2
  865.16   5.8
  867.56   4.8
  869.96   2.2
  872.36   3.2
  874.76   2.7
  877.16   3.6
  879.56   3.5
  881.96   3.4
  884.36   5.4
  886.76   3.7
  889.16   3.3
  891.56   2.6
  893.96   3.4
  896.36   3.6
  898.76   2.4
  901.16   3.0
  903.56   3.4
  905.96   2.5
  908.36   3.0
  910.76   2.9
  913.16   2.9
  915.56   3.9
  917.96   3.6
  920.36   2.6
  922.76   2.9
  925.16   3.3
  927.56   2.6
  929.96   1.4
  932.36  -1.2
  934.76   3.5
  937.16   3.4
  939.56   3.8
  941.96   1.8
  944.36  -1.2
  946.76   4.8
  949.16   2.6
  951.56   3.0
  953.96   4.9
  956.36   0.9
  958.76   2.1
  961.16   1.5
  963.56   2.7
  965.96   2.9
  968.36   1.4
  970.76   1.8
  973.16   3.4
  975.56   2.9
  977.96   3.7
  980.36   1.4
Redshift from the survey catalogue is 0.145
